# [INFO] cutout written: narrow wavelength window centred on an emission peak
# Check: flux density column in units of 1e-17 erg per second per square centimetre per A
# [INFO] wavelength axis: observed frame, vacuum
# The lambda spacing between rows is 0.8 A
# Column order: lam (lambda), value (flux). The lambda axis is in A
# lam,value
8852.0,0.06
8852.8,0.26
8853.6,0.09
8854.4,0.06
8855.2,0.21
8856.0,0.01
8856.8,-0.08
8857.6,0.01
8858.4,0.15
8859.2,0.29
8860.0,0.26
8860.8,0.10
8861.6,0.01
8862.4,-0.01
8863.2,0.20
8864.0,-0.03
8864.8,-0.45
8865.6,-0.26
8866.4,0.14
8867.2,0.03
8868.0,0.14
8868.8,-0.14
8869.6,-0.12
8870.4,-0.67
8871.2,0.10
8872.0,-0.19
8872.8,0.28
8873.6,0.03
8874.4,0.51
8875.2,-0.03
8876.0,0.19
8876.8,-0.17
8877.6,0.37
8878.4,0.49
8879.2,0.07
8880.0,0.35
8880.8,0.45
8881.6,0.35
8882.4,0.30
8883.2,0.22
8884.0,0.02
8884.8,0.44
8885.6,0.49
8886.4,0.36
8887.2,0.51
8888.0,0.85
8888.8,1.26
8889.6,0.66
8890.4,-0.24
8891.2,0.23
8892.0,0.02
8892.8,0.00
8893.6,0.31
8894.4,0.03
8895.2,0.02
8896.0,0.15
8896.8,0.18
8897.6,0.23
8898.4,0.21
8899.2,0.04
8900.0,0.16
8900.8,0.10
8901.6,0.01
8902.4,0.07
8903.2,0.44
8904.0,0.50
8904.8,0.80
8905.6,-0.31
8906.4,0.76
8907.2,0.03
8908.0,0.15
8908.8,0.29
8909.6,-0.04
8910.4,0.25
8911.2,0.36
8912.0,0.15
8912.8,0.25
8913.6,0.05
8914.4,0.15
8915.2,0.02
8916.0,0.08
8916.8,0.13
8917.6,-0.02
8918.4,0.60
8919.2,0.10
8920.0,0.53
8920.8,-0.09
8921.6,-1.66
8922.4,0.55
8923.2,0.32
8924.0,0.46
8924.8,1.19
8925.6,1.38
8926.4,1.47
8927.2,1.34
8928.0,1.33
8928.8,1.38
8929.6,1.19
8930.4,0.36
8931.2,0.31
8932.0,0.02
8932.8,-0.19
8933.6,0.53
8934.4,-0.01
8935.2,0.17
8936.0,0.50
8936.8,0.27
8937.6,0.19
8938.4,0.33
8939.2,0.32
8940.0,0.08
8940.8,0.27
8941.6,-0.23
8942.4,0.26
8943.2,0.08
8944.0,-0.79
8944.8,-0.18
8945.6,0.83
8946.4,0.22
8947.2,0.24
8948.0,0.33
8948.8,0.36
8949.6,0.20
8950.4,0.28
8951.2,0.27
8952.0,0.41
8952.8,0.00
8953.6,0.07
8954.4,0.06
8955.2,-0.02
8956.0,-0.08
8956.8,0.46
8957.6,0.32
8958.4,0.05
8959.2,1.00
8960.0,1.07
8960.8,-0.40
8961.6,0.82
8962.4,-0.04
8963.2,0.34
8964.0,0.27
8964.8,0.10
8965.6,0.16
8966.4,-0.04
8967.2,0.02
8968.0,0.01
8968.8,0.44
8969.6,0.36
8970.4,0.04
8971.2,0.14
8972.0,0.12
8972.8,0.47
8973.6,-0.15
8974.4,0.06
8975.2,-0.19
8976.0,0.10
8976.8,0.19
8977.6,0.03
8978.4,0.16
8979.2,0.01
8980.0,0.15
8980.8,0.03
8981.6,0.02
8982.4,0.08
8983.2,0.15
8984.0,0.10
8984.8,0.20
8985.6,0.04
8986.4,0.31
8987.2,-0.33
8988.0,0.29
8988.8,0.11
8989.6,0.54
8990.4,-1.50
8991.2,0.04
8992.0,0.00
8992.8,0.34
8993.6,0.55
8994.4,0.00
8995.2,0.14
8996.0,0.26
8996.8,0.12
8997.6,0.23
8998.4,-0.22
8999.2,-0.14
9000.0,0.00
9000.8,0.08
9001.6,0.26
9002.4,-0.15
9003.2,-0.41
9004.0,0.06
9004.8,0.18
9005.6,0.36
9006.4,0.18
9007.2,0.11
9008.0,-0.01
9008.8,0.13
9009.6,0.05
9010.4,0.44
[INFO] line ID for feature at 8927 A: [O III] 5007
